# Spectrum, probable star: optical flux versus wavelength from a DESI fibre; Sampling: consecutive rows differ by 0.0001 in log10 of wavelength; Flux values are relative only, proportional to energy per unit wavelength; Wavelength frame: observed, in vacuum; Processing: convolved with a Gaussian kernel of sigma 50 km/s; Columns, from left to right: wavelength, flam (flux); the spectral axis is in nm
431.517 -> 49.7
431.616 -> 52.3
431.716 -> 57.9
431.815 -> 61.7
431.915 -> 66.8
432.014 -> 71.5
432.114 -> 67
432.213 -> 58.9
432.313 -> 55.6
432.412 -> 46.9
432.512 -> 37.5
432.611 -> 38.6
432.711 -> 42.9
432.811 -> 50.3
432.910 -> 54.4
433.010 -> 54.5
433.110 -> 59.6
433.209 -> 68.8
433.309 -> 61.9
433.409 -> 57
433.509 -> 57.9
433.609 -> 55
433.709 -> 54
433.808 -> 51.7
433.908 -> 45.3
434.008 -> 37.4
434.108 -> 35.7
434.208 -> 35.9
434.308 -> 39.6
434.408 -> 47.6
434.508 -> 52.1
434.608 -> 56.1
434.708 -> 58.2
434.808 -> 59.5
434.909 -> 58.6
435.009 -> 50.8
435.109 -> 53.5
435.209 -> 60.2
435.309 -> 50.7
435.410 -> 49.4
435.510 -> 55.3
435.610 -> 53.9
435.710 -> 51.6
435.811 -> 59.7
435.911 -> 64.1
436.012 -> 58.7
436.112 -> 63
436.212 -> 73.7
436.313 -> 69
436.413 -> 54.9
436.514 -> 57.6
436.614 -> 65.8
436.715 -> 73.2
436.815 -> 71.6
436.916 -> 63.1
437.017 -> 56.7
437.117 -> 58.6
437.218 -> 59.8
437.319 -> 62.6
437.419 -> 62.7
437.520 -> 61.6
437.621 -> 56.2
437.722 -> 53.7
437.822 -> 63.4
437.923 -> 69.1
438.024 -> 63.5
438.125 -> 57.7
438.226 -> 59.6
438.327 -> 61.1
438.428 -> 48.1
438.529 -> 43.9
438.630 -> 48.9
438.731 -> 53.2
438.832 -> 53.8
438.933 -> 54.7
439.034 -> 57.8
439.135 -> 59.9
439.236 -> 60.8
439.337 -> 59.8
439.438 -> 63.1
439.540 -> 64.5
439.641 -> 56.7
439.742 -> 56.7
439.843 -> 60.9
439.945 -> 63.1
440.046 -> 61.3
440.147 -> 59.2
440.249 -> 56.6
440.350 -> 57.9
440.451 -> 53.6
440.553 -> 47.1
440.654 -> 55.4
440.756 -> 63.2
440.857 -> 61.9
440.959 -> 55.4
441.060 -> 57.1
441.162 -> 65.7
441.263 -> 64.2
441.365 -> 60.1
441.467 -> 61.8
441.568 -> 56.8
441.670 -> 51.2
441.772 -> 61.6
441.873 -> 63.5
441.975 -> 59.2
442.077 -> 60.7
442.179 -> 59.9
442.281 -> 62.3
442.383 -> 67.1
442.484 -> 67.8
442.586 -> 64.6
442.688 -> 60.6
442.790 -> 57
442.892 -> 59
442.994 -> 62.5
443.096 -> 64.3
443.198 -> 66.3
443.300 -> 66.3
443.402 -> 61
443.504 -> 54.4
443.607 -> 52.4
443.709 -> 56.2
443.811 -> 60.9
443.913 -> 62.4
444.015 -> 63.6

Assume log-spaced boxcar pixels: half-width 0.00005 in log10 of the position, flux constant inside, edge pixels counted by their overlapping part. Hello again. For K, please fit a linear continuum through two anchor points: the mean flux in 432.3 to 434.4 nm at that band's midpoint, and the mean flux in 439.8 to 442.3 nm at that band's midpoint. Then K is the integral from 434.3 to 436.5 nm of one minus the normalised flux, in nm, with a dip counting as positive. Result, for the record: -0.20 nm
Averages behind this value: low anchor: 49.4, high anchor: 59.1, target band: 56.7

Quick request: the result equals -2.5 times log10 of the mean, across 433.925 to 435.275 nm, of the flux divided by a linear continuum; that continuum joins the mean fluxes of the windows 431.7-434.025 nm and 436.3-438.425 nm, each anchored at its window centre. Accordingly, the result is 0.16 mag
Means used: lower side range 54.9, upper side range 61.5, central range 49.5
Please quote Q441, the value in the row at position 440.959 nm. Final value 55.4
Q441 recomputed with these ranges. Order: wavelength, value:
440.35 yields 57.9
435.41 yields 49.4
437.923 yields 69.1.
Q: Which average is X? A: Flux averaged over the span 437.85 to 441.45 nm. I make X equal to 58.2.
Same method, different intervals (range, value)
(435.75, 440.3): 60.1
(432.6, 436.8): 55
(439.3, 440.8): 58.6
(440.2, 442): 58.5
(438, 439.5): 56.3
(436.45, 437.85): 61.8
